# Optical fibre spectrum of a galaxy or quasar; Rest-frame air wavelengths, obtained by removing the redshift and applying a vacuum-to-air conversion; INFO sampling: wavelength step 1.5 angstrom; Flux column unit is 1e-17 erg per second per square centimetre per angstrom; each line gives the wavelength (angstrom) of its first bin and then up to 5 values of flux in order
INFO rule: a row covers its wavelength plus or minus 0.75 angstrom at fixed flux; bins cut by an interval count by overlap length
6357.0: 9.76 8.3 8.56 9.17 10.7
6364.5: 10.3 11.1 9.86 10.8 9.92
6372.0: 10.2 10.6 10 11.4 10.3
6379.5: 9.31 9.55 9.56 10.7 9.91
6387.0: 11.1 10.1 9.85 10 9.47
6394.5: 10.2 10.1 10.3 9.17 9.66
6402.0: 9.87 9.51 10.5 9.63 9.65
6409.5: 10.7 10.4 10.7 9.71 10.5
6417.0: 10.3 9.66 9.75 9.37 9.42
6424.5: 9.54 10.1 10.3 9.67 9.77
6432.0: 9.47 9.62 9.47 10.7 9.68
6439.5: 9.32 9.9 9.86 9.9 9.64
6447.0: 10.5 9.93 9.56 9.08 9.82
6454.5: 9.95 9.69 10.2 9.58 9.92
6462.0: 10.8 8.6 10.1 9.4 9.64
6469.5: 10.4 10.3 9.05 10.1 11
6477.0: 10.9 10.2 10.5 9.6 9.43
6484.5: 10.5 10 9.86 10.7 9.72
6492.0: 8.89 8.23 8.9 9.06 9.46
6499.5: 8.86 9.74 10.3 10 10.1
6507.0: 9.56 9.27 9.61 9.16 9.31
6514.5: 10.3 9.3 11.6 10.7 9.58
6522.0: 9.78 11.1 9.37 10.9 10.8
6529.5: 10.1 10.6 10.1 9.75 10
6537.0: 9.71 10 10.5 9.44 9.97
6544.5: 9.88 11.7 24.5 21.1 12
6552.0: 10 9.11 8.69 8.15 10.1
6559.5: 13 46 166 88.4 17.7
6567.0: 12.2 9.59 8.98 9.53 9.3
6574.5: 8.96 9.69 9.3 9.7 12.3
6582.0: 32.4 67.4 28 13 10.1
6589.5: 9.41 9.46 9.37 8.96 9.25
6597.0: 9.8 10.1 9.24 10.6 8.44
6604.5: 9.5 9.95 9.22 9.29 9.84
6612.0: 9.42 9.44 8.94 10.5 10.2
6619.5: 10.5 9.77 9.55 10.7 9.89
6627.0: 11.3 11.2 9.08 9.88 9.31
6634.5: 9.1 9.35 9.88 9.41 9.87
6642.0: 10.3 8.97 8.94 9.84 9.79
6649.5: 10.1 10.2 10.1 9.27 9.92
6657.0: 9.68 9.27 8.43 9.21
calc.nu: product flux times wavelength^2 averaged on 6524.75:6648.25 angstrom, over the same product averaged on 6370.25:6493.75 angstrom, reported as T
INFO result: 1.6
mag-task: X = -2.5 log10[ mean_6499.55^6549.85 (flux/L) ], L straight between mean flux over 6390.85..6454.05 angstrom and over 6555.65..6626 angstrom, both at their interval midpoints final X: 0.34 mag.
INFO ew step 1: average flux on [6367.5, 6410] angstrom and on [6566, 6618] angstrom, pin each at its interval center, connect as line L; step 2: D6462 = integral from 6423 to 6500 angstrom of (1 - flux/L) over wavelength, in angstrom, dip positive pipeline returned 8.4 angstrom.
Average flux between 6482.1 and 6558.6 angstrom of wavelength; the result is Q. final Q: 10.4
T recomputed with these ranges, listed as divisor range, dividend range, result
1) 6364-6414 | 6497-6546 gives 1.03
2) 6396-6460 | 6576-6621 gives 1.40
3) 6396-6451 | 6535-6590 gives 2.23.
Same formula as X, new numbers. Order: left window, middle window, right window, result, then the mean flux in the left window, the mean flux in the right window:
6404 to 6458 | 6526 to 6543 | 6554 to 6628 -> 0.41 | 9.88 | 17.5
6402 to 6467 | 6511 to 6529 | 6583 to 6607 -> 0.18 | 9.86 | 13.9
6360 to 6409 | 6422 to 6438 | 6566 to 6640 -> 0.07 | 10.1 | 11.9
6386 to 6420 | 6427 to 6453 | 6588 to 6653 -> 0.02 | 10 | 9.72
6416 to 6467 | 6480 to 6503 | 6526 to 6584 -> 0.42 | 9.79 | 19.8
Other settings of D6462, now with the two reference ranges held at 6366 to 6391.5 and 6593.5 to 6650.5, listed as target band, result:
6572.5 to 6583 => -5.0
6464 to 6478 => -0.1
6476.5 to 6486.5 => -0.1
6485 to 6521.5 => 1.0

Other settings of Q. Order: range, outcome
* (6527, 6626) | 16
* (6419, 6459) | 9.77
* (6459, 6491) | 10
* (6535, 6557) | 11.7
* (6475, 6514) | 9.72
